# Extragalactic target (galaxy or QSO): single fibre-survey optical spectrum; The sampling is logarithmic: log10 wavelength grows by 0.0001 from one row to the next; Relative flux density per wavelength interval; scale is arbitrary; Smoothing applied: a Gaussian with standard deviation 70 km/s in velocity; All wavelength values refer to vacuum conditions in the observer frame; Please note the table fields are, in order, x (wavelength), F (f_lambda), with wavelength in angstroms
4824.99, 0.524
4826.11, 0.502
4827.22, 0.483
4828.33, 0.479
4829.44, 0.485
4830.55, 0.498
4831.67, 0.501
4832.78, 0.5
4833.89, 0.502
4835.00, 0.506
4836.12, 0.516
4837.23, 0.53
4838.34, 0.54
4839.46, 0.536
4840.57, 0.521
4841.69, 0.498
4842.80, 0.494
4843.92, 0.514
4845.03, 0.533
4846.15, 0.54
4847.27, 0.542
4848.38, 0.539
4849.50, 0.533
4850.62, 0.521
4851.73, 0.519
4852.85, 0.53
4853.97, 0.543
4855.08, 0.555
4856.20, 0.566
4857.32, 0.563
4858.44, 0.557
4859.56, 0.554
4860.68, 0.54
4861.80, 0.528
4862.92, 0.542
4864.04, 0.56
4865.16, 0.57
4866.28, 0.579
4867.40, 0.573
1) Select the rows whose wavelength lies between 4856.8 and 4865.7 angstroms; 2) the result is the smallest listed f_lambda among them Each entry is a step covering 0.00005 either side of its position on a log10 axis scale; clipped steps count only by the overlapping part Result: 0.528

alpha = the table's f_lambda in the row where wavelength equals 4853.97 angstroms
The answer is 0.543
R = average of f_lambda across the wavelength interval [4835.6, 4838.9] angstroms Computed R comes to 0.53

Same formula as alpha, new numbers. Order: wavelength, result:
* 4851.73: 0.519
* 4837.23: 0.53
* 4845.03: 0.533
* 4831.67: 0.501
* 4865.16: 0.57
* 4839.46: 0.536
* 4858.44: 0.557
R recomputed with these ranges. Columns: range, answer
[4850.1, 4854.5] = 0.528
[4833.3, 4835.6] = 0.504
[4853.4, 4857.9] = 0.557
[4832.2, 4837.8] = 0.512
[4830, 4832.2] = 0.498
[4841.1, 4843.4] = 0.495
